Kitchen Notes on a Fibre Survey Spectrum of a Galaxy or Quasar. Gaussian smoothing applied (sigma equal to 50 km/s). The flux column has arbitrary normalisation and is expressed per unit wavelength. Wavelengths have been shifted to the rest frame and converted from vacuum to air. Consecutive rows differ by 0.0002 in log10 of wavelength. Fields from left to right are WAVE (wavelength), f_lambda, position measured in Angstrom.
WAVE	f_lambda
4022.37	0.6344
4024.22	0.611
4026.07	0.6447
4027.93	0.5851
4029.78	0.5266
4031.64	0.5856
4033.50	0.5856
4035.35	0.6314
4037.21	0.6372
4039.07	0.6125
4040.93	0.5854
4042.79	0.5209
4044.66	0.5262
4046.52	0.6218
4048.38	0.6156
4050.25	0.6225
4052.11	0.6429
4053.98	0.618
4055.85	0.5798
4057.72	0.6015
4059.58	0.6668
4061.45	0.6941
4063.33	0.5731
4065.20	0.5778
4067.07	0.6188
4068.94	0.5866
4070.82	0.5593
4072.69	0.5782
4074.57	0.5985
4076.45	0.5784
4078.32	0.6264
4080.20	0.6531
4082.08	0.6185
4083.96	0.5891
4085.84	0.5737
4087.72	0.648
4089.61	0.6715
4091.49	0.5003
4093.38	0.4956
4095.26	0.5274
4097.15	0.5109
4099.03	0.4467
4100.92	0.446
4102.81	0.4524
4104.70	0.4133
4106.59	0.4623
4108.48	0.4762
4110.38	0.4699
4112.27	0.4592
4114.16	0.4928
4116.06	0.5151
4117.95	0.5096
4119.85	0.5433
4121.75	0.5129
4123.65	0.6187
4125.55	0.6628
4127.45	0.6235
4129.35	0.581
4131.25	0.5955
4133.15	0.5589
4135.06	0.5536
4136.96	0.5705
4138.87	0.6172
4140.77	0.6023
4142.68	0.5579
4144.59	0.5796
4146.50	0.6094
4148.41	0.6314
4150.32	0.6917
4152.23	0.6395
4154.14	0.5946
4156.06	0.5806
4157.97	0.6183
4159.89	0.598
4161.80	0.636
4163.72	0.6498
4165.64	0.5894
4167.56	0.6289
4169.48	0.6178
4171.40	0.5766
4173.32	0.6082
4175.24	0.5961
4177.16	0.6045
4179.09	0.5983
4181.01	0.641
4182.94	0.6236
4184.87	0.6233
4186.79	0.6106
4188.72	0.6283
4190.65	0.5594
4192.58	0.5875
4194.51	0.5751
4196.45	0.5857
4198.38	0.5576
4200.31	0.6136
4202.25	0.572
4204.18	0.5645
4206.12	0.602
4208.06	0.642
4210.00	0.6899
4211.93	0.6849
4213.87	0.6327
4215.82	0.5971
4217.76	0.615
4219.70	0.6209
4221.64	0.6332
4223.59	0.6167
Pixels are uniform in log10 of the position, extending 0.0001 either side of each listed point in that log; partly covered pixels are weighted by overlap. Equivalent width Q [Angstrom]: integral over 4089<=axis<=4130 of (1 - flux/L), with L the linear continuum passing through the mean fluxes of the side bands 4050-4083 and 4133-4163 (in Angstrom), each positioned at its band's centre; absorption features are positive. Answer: 6.14 Angstrom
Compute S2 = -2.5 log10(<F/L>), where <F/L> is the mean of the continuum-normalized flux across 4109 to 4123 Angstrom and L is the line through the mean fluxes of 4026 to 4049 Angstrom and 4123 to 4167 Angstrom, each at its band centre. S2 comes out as 0.20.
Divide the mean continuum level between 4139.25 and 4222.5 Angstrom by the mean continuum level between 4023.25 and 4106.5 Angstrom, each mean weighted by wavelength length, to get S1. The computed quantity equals 1.05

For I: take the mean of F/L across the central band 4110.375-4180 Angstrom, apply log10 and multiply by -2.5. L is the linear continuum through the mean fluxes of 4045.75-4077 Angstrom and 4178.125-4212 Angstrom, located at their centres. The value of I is 0.04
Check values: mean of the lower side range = 0.608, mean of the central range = 0.588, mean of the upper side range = 0.607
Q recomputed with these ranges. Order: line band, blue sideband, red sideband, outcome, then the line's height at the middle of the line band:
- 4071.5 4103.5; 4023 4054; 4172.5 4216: 2.2 Angstrom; 0.602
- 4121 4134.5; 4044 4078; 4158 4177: 0.3 Angstrom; 0.609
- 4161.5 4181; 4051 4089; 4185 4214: -0.1 Angstrom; 0.608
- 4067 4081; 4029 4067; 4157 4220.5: 0.1 Angstrom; 0.604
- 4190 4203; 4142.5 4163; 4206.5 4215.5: 1.3 Angstrom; 0.644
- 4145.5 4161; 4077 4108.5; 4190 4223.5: -1.2 Angstrom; 0.576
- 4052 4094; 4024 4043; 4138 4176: -0.1 Angstrom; 0.601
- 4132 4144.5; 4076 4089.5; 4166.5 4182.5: 0.7 Angstrom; 0.613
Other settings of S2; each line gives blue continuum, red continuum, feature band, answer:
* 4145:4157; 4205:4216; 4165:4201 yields 0.06 mag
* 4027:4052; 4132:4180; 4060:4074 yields -0.01 mag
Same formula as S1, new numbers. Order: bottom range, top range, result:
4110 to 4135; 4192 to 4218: 1.10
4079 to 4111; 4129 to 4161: 1.14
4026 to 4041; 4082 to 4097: 0.96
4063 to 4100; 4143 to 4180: 1.06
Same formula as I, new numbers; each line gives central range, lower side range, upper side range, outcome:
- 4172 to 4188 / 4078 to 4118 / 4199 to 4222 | -0.03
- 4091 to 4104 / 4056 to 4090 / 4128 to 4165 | 0.25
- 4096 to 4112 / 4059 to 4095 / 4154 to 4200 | 0.29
